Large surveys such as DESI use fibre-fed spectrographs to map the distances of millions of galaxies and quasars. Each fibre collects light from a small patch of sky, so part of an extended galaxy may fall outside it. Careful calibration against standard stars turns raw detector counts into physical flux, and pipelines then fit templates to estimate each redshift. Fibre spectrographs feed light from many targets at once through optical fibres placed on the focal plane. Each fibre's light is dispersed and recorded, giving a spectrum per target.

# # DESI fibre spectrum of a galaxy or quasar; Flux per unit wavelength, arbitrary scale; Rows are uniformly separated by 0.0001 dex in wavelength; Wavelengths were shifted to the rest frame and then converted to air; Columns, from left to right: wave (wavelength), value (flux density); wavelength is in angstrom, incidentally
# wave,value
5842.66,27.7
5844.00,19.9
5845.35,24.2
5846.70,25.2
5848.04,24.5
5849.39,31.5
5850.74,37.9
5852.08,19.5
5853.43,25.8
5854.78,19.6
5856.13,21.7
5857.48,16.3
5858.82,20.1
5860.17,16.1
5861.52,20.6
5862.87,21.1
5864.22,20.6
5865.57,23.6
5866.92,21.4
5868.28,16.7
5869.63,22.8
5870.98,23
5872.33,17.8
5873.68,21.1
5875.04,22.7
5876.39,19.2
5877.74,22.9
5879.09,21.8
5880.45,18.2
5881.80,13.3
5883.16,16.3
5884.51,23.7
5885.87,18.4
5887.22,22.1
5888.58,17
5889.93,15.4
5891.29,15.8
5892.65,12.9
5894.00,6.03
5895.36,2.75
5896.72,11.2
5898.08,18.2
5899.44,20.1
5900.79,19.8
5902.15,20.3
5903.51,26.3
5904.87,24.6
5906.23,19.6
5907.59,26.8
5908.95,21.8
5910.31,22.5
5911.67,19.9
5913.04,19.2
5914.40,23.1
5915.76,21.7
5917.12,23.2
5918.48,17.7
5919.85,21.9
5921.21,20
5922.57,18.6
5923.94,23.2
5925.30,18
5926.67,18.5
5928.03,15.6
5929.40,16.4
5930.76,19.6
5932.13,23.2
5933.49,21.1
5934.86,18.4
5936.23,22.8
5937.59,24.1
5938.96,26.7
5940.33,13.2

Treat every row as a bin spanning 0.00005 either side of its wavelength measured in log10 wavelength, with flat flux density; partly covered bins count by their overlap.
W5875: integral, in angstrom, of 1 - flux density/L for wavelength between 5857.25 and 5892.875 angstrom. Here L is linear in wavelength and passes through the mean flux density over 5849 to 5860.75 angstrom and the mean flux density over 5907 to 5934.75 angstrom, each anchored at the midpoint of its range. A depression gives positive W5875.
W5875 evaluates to 4.59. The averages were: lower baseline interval 23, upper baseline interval 20.5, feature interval 19.4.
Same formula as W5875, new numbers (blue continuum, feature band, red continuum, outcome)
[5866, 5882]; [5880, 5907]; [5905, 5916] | 5.21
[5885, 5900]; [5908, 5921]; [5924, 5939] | -2.59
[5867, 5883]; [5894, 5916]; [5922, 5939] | 0.75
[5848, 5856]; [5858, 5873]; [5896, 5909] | 2.71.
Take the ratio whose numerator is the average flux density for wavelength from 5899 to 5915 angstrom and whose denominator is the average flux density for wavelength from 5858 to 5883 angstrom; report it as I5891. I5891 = 1.1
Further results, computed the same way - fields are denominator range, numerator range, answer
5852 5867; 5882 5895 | 0.78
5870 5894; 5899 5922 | 1.17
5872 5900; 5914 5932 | 1.17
